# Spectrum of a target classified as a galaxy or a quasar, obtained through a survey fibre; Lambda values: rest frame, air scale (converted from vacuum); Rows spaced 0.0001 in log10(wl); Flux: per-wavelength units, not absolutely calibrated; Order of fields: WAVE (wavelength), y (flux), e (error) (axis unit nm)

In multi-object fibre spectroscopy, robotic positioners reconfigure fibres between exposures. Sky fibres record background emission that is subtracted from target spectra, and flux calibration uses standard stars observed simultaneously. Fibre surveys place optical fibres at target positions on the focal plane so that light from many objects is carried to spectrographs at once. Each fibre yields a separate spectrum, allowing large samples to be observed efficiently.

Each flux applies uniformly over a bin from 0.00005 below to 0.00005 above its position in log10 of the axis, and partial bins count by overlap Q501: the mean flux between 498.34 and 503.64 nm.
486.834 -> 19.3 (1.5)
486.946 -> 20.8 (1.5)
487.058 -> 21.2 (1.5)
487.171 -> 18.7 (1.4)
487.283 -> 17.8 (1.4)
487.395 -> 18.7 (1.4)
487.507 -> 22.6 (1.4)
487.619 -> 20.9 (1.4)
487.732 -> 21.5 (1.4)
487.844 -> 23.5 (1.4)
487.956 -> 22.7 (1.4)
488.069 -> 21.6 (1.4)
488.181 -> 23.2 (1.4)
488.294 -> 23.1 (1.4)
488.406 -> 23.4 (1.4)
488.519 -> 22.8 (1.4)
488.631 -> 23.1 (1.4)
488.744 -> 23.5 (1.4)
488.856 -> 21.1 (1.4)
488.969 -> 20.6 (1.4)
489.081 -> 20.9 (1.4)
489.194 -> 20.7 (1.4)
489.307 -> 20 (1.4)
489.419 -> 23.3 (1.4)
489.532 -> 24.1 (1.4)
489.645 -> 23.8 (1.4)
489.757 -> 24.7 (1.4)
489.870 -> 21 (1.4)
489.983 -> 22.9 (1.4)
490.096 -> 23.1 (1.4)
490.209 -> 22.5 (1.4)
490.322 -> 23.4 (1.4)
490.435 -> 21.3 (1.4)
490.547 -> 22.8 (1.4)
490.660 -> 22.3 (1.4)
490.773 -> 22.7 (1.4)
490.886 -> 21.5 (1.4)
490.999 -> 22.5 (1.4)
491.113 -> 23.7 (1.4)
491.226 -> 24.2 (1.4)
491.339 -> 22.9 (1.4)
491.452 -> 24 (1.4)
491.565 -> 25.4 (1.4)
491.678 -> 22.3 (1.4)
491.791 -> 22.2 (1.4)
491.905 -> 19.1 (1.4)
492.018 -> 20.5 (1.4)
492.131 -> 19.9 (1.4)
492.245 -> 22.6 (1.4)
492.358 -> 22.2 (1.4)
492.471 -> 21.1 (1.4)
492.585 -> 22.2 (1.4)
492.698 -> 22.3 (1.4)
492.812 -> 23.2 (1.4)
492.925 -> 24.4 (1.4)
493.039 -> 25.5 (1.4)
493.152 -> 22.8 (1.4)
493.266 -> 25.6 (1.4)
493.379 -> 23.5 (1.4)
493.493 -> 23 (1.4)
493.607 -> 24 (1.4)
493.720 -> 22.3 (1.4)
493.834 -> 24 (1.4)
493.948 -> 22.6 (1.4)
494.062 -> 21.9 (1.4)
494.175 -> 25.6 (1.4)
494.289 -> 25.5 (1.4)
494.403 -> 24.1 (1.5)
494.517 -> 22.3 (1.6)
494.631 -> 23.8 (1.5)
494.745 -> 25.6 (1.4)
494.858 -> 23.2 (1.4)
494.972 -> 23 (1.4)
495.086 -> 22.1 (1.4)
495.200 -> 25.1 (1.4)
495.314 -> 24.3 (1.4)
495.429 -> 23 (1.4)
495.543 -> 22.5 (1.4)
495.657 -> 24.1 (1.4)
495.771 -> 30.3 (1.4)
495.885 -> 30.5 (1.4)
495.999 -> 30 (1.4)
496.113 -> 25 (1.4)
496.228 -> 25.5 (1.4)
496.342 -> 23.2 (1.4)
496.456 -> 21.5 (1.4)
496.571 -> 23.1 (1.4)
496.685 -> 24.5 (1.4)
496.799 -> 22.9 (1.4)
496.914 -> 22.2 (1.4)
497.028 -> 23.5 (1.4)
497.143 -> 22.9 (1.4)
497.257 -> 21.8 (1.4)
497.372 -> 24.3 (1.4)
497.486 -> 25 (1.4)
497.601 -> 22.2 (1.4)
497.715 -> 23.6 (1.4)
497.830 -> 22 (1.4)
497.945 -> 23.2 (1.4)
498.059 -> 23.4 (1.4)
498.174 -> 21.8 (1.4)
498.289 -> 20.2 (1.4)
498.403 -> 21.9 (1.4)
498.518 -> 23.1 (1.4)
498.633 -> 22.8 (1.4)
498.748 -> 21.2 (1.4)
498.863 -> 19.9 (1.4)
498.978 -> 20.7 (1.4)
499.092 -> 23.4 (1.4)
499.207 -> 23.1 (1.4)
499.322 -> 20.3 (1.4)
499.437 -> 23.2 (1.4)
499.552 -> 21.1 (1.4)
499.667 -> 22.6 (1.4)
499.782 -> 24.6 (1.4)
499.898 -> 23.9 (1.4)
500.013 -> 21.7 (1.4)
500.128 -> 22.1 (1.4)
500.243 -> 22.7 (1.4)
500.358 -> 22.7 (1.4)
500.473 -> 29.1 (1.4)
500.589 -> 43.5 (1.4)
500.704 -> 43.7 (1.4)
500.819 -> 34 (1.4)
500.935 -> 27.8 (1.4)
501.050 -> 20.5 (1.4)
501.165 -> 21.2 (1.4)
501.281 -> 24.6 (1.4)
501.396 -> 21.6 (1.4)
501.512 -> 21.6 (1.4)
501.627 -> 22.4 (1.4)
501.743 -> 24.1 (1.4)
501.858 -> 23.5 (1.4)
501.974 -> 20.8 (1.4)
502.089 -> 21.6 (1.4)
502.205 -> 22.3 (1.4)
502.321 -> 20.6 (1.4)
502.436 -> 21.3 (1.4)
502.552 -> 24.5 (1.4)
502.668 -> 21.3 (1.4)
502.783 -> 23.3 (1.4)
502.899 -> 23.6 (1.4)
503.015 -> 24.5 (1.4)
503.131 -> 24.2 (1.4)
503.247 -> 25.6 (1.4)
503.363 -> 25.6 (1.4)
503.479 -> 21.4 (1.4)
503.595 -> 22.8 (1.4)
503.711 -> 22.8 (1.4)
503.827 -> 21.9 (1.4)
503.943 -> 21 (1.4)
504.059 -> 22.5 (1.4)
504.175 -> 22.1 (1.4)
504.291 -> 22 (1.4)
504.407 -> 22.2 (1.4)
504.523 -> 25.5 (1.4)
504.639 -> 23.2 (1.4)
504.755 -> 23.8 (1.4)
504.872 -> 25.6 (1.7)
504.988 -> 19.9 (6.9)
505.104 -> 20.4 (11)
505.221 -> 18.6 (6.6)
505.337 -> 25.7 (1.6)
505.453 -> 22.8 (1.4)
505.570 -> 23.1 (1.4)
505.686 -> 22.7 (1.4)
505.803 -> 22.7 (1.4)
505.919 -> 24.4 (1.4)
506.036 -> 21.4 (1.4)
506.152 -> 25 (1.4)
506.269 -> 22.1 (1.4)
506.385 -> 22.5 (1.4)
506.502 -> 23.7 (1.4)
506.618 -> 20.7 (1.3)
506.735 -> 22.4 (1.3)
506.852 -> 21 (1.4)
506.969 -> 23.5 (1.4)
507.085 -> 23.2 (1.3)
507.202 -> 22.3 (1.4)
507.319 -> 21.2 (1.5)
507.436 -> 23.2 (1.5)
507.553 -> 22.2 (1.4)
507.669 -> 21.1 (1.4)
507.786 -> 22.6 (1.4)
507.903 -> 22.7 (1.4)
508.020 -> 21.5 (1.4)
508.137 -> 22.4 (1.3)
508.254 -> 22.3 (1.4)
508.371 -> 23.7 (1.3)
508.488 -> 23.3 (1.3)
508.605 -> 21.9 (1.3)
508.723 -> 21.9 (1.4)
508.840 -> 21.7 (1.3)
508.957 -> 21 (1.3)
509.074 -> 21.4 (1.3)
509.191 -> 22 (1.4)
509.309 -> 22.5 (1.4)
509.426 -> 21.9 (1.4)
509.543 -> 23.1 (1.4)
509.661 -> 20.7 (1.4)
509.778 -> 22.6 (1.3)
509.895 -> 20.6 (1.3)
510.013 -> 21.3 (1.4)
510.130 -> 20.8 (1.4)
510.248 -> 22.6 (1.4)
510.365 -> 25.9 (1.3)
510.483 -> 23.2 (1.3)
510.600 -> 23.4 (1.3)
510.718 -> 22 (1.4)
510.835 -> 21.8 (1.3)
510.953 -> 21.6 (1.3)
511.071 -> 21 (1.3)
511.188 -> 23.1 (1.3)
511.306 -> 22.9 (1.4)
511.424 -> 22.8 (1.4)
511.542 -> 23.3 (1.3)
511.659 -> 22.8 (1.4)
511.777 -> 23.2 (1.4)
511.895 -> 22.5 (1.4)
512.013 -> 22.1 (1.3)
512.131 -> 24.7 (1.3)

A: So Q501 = 24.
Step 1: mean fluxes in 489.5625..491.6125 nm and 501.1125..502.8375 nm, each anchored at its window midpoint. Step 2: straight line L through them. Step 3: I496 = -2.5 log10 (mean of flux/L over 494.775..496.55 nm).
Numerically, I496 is -0.10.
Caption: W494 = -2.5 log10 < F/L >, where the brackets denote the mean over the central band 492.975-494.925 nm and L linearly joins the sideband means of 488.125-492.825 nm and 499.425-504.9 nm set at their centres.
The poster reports -0.04 mag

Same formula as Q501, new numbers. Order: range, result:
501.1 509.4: 22.6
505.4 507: 22.7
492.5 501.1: 24.2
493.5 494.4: 23.7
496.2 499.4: 22.6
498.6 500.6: 23.4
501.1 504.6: 22.7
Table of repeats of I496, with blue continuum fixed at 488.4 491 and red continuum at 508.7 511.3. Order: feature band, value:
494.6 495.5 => -0.07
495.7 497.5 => -0.11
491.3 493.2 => -0.01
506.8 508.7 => -0.01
